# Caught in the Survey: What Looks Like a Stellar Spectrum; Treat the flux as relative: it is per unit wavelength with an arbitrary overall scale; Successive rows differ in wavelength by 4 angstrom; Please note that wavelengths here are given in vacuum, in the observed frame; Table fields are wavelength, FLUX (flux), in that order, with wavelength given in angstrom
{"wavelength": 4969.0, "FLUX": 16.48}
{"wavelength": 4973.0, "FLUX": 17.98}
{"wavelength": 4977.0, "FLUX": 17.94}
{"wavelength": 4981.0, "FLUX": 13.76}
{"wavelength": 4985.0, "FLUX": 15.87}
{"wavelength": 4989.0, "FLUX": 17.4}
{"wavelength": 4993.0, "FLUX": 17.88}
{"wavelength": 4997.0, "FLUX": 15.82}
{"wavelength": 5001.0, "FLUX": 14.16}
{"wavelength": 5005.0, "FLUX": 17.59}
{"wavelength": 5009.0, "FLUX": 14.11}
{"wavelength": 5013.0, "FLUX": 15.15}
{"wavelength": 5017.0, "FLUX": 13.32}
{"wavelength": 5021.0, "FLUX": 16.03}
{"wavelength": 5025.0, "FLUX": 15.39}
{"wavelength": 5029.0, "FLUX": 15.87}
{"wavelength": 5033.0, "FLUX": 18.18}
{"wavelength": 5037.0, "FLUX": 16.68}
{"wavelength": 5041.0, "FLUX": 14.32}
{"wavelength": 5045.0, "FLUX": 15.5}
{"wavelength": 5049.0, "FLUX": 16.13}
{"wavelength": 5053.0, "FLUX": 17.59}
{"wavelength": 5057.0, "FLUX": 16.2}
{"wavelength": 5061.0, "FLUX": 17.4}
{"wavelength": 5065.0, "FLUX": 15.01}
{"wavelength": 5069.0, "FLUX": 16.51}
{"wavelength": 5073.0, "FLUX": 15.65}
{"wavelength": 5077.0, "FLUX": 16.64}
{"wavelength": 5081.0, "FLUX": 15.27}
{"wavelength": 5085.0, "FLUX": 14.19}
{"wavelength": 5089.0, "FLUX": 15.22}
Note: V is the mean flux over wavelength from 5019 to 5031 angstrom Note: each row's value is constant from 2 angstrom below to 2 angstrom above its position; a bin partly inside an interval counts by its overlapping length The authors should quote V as 15.8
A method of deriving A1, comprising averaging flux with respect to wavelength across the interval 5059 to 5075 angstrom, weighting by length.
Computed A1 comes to 16.1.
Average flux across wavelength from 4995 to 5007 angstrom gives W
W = 15.9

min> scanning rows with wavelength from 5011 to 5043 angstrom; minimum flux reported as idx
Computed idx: 13.32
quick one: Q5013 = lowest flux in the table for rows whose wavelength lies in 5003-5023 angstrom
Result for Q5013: 13.32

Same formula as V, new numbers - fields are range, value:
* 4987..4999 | 17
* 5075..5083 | 16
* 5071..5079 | 16.1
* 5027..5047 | 16.1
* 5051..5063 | 17.1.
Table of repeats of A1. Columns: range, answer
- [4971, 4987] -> 16.4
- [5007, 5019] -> 14.2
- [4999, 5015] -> 15.3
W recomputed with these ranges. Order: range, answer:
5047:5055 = 16.9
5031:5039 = 17.4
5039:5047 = 14.9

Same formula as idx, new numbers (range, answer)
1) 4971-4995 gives 13.76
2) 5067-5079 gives 15.65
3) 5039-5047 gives 14.32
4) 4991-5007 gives 14.16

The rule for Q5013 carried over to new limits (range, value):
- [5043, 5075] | 15.01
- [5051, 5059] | 16.2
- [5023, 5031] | 15.39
